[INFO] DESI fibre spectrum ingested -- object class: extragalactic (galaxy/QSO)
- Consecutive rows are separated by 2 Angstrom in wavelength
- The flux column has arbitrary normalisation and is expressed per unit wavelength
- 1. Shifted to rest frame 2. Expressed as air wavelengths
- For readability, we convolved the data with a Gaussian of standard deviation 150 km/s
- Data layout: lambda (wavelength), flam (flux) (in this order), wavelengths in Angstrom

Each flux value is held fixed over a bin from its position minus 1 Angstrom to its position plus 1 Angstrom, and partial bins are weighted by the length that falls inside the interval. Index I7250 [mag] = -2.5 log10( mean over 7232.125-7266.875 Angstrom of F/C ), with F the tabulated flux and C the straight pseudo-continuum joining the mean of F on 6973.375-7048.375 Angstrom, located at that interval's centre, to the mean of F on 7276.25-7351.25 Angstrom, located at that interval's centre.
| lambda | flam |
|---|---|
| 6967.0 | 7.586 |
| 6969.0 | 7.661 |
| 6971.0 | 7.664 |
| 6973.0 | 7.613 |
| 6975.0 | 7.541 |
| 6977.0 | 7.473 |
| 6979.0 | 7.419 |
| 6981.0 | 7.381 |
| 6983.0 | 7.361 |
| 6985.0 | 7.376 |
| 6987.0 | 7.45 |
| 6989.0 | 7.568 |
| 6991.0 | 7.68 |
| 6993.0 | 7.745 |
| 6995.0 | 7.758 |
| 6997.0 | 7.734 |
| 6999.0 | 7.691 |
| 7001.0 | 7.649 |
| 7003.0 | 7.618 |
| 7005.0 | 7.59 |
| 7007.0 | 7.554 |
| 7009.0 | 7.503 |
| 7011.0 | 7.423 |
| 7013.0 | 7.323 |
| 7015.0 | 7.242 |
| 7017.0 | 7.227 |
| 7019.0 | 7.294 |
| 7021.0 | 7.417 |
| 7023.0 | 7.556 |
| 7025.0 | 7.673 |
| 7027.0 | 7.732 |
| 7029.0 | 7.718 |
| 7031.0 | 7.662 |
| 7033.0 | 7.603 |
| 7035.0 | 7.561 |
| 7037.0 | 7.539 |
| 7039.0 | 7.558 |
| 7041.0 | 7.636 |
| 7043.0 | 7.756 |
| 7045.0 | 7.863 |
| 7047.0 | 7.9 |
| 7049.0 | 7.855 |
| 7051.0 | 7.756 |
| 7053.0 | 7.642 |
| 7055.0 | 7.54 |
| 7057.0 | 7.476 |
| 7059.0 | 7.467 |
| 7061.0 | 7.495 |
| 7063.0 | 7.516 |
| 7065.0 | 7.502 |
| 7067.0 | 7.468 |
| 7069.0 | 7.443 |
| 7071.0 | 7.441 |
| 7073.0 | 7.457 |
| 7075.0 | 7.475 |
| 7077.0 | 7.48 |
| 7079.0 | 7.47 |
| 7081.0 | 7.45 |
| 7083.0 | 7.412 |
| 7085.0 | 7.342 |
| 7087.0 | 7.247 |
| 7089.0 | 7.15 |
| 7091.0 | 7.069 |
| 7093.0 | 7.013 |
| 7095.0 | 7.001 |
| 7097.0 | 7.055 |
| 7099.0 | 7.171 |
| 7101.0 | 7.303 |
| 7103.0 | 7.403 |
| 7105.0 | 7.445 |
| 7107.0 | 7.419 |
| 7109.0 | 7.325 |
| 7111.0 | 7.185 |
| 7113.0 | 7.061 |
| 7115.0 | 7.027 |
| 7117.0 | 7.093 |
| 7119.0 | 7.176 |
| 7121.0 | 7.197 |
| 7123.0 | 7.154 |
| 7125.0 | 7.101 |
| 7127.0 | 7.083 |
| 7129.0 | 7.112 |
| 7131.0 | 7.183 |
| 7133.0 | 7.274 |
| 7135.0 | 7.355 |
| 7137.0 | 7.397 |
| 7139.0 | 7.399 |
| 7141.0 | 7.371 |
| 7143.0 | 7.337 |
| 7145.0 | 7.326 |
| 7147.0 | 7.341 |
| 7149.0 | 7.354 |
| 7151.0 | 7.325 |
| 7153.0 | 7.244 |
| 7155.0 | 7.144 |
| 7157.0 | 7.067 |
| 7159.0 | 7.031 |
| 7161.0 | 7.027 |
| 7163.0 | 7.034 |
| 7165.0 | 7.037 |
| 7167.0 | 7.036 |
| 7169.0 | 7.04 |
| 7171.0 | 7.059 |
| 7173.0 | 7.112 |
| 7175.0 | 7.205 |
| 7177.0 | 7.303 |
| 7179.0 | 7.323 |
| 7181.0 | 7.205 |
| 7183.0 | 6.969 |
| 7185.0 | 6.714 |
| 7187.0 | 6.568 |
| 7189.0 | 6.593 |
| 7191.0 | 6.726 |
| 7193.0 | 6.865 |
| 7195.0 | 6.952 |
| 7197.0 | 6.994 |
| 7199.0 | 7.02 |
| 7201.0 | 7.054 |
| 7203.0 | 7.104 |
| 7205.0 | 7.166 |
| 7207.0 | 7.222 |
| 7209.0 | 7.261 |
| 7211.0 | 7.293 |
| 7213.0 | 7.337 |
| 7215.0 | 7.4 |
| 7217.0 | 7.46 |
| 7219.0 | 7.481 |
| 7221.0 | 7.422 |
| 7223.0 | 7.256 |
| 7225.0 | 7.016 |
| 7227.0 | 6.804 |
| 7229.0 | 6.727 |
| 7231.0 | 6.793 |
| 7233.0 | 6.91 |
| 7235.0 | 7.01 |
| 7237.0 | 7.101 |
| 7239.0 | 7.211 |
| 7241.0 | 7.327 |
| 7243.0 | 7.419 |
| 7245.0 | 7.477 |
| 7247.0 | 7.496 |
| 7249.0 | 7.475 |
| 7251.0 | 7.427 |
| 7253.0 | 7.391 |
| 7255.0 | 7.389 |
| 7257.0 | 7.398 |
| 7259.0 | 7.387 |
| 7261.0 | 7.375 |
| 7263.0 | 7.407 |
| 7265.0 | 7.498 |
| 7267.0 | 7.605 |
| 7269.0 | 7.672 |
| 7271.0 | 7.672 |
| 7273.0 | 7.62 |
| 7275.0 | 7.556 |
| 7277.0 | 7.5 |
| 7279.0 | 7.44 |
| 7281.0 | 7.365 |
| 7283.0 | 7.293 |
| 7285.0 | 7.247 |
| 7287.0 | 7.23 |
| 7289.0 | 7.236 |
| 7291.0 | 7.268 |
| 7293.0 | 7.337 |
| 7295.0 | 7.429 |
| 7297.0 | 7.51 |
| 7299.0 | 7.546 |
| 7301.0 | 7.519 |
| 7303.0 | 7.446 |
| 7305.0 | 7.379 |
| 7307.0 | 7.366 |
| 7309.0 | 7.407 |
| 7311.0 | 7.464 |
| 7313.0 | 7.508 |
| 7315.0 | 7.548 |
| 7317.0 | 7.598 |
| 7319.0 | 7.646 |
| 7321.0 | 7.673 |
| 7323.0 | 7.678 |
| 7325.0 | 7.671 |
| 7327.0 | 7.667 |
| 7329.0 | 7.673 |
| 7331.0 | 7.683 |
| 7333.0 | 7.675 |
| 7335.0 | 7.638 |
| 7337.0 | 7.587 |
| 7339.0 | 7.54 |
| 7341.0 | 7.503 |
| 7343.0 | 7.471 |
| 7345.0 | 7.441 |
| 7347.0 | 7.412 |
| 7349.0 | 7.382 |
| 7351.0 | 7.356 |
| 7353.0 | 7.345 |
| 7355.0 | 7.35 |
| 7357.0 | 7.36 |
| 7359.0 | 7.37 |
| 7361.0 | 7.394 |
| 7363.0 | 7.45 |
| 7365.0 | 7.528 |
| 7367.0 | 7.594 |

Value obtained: 0.02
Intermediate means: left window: 7.56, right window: 7.48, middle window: 7.34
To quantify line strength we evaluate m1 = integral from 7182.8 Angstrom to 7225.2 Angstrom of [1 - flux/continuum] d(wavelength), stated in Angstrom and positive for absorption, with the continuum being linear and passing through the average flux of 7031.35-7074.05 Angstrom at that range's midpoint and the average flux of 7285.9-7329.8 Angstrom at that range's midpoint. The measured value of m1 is 2.5 Angstrom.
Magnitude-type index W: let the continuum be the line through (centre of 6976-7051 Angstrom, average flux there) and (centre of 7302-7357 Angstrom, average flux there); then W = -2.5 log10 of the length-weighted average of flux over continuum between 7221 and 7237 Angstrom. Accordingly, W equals 0.08 mag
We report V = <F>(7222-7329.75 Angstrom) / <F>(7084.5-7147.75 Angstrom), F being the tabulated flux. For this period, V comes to 1.02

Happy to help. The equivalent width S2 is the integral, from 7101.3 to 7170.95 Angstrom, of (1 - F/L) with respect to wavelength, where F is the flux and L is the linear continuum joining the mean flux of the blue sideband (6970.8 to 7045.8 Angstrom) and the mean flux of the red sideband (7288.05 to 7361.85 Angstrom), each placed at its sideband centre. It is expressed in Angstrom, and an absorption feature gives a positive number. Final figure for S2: 3.0 Angstrom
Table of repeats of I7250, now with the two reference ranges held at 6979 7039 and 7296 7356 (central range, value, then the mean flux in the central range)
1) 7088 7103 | 0.06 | 7.13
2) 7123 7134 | 0.06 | 7.15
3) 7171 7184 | 0.05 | 7.18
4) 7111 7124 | 0.06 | 7.12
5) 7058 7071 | 0.01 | 7.48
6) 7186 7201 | 0.11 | 6.83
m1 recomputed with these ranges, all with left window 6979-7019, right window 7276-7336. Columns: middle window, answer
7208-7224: 0.3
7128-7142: 0.4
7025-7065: -0.7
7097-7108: 0.3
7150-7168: 0.9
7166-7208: 2.7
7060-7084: 0.1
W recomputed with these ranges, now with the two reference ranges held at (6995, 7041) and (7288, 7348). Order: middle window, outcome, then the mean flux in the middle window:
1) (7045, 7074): -0.005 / 7.58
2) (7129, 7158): 0.036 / 7.29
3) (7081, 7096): 0.051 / 7.19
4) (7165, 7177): 0.063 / 7.1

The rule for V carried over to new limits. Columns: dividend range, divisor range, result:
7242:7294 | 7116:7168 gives 1.03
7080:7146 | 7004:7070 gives 0.96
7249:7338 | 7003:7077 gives 0.99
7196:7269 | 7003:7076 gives 0.96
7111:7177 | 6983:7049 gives 0.95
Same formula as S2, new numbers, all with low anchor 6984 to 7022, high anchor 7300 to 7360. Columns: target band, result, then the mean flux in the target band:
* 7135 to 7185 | 2.2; 7.19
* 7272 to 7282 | 0.0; 7.5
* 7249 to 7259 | 0.1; 7.41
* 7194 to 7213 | 1.0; 7.13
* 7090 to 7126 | 1.6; 7.18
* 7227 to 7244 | 1.1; 7.05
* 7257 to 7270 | 0.1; 7.48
